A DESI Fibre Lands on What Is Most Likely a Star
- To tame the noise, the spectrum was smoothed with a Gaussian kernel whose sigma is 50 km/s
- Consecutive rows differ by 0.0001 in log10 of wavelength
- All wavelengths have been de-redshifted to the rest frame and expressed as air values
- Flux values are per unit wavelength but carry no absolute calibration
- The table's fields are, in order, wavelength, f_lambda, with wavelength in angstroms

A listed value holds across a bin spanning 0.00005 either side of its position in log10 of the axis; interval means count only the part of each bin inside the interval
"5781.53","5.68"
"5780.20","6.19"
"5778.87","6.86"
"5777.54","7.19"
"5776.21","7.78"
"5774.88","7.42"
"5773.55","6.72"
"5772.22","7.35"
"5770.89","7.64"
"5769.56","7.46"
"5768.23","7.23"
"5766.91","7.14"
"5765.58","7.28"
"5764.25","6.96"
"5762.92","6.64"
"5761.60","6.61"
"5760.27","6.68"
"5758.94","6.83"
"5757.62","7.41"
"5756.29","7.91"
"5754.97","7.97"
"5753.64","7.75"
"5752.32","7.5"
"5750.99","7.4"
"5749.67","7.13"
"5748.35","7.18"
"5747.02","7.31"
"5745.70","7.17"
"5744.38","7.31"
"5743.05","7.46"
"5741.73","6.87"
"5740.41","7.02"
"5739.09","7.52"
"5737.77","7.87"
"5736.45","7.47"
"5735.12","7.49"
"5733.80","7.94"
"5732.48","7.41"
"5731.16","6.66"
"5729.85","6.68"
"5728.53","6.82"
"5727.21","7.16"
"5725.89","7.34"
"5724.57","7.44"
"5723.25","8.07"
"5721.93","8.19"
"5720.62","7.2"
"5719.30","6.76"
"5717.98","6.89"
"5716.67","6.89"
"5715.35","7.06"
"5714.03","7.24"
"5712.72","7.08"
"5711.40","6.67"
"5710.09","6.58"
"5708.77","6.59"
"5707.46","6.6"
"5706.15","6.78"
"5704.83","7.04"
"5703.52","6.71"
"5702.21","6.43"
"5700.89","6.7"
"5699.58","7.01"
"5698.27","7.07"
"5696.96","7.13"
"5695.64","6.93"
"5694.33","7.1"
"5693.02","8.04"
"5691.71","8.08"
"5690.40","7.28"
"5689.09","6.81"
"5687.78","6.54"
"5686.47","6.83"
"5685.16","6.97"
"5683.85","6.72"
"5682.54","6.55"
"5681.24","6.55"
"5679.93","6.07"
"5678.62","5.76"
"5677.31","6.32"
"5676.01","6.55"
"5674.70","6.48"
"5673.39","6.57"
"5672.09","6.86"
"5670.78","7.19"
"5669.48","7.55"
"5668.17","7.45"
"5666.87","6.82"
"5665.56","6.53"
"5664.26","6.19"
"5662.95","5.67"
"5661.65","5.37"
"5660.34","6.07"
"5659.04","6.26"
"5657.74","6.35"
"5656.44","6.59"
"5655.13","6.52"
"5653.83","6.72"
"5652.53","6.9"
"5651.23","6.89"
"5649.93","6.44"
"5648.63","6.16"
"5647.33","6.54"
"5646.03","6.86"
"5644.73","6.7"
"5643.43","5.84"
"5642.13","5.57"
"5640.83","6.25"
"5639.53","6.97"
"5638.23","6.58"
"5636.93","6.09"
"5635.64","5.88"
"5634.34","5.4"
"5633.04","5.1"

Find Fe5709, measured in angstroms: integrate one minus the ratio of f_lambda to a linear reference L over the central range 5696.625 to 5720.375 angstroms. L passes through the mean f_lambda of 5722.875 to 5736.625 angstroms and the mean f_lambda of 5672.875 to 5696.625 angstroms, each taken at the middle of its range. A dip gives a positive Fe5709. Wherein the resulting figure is 0.7 angstroms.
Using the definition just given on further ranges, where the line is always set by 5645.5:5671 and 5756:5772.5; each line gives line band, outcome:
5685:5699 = -0.9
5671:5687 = 0.3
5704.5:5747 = -1.5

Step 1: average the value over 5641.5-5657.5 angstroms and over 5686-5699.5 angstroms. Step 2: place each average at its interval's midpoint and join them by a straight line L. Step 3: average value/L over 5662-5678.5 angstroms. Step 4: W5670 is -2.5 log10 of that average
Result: 0.03 mag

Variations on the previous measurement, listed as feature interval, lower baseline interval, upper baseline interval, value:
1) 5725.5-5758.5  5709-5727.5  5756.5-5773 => -0.031 mag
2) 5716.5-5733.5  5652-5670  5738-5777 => -0.033 mag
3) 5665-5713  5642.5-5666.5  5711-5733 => -0.011 mag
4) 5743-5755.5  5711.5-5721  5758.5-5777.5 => -0.049 mag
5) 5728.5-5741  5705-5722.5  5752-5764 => -0.033 mag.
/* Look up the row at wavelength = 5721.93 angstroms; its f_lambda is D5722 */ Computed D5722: 8.19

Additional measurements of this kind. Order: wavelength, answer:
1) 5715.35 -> 7.06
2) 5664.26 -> 6.19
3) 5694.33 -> 7.1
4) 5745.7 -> 7.17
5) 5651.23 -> 6.89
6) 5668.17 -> 7.45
